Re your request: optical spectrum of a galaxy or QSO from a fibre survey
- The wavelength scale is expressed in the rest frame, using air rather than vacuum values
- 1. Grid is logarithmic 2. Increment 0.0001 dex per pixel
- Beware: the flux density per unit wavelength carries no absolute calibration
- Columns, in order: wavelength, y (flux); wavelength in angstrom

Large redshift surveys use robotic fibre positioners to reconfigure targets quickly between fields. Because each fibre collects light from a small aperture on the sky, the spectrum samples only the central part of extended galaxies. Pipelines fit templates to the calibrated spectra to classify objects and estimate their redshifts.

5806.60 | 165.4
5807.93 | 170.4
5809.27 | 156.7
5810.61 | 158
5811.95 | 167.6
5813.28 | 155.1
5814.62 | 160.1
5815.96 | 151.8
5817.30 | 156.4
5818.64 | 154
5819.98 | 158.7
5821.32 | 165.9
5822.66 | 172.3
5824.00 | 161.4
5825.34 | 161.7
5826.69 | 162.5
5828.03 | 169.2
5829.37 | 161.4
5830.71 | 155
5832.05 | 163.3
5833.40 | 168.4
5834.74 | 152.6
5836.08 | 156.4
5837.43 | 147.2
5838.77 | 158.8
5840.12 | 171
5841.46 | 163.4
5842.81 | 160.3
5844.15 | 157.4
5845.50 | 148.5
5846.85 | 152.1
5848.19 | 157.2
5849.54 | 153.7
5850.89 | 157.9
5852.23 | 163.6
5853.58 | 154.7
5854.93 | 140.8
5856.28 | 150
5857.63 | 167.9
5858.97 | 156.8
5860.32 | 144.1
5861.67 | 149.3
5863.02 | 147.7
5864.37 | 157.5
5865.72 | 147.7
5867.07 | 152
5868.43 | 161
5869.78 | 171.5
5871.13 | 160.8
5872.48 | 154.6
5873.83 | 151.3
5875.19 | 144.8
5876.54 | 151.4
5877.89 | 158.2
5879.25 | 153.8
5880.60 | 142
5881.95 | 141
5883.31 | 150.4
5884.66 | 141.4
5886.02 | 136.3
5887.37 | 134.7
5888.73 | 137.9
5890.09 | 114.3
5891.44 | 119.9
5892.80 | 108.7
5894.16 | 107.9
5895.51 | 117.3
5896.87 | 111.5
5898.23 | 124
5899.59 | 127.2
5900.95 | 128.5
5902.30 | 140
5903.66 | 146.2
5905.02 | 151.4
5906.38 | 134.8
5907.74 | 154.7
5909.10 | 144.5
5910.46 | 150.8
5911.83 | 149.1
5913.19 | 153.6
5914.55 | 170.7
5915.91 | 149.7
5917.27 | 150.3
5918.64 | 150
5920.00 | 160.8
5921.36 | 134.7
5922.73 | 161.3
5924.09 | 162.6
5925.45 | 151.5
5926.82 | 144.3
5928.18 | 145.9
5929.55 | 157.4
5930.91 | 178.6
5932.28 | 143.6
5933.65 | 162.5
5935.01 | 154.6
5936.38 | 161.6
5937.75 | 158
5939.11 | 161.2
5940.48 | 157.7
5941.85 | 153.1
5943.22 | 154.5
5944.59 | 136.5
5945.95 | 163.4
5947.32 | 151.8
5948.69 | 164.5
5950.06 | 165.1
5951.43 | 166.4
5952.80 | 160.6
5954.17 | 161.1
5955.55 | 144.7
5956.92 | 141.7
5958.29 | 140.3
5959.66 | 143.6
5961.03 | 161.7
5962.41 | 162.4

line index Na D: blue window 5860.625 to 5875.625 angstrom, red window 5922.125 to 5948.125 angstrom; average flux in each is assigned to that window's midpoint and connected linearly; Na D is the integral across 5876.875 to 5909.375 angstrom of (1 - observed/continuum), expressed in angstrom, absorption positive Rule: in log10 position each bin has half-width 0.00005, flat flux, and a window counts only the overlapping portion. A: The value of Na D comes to 4.3 angstrom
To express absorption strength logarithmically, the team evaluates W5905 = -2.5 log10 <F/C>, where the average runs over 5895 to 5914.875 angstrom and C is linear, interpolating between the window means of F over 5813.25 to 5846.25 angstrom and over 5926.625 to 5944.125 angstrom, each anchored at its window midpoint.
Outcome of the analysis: 0.13 mag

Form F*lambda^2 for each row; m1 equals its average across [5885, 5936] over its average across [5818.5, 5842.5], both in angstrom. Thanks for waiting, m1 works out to 0.9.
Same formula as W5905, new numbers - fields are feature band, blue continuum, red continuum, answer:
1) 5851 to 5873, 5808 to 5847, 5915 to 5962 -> 0.021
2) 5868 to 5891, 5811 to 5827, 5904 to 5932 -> 0.063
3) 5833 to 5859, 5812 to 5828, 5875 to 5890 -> -0.023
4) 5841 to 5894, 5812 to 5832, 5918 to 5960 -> 0.070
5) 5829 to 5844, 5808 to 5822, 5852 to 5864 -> -0.028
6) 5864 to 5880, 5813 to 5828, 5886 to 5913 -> -0.096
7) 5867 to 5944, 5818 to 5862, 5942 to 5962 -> 0.067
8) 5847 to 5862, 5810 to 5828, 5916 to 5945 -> 0.031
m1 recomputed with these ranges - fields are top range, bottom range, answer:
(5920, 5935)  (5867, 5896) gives 1.11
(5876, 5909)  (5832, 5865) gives 0.88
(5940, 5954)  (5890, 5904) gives 1.31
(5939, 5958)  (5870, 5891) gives 1.10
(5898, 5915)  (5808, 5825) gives 0.93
